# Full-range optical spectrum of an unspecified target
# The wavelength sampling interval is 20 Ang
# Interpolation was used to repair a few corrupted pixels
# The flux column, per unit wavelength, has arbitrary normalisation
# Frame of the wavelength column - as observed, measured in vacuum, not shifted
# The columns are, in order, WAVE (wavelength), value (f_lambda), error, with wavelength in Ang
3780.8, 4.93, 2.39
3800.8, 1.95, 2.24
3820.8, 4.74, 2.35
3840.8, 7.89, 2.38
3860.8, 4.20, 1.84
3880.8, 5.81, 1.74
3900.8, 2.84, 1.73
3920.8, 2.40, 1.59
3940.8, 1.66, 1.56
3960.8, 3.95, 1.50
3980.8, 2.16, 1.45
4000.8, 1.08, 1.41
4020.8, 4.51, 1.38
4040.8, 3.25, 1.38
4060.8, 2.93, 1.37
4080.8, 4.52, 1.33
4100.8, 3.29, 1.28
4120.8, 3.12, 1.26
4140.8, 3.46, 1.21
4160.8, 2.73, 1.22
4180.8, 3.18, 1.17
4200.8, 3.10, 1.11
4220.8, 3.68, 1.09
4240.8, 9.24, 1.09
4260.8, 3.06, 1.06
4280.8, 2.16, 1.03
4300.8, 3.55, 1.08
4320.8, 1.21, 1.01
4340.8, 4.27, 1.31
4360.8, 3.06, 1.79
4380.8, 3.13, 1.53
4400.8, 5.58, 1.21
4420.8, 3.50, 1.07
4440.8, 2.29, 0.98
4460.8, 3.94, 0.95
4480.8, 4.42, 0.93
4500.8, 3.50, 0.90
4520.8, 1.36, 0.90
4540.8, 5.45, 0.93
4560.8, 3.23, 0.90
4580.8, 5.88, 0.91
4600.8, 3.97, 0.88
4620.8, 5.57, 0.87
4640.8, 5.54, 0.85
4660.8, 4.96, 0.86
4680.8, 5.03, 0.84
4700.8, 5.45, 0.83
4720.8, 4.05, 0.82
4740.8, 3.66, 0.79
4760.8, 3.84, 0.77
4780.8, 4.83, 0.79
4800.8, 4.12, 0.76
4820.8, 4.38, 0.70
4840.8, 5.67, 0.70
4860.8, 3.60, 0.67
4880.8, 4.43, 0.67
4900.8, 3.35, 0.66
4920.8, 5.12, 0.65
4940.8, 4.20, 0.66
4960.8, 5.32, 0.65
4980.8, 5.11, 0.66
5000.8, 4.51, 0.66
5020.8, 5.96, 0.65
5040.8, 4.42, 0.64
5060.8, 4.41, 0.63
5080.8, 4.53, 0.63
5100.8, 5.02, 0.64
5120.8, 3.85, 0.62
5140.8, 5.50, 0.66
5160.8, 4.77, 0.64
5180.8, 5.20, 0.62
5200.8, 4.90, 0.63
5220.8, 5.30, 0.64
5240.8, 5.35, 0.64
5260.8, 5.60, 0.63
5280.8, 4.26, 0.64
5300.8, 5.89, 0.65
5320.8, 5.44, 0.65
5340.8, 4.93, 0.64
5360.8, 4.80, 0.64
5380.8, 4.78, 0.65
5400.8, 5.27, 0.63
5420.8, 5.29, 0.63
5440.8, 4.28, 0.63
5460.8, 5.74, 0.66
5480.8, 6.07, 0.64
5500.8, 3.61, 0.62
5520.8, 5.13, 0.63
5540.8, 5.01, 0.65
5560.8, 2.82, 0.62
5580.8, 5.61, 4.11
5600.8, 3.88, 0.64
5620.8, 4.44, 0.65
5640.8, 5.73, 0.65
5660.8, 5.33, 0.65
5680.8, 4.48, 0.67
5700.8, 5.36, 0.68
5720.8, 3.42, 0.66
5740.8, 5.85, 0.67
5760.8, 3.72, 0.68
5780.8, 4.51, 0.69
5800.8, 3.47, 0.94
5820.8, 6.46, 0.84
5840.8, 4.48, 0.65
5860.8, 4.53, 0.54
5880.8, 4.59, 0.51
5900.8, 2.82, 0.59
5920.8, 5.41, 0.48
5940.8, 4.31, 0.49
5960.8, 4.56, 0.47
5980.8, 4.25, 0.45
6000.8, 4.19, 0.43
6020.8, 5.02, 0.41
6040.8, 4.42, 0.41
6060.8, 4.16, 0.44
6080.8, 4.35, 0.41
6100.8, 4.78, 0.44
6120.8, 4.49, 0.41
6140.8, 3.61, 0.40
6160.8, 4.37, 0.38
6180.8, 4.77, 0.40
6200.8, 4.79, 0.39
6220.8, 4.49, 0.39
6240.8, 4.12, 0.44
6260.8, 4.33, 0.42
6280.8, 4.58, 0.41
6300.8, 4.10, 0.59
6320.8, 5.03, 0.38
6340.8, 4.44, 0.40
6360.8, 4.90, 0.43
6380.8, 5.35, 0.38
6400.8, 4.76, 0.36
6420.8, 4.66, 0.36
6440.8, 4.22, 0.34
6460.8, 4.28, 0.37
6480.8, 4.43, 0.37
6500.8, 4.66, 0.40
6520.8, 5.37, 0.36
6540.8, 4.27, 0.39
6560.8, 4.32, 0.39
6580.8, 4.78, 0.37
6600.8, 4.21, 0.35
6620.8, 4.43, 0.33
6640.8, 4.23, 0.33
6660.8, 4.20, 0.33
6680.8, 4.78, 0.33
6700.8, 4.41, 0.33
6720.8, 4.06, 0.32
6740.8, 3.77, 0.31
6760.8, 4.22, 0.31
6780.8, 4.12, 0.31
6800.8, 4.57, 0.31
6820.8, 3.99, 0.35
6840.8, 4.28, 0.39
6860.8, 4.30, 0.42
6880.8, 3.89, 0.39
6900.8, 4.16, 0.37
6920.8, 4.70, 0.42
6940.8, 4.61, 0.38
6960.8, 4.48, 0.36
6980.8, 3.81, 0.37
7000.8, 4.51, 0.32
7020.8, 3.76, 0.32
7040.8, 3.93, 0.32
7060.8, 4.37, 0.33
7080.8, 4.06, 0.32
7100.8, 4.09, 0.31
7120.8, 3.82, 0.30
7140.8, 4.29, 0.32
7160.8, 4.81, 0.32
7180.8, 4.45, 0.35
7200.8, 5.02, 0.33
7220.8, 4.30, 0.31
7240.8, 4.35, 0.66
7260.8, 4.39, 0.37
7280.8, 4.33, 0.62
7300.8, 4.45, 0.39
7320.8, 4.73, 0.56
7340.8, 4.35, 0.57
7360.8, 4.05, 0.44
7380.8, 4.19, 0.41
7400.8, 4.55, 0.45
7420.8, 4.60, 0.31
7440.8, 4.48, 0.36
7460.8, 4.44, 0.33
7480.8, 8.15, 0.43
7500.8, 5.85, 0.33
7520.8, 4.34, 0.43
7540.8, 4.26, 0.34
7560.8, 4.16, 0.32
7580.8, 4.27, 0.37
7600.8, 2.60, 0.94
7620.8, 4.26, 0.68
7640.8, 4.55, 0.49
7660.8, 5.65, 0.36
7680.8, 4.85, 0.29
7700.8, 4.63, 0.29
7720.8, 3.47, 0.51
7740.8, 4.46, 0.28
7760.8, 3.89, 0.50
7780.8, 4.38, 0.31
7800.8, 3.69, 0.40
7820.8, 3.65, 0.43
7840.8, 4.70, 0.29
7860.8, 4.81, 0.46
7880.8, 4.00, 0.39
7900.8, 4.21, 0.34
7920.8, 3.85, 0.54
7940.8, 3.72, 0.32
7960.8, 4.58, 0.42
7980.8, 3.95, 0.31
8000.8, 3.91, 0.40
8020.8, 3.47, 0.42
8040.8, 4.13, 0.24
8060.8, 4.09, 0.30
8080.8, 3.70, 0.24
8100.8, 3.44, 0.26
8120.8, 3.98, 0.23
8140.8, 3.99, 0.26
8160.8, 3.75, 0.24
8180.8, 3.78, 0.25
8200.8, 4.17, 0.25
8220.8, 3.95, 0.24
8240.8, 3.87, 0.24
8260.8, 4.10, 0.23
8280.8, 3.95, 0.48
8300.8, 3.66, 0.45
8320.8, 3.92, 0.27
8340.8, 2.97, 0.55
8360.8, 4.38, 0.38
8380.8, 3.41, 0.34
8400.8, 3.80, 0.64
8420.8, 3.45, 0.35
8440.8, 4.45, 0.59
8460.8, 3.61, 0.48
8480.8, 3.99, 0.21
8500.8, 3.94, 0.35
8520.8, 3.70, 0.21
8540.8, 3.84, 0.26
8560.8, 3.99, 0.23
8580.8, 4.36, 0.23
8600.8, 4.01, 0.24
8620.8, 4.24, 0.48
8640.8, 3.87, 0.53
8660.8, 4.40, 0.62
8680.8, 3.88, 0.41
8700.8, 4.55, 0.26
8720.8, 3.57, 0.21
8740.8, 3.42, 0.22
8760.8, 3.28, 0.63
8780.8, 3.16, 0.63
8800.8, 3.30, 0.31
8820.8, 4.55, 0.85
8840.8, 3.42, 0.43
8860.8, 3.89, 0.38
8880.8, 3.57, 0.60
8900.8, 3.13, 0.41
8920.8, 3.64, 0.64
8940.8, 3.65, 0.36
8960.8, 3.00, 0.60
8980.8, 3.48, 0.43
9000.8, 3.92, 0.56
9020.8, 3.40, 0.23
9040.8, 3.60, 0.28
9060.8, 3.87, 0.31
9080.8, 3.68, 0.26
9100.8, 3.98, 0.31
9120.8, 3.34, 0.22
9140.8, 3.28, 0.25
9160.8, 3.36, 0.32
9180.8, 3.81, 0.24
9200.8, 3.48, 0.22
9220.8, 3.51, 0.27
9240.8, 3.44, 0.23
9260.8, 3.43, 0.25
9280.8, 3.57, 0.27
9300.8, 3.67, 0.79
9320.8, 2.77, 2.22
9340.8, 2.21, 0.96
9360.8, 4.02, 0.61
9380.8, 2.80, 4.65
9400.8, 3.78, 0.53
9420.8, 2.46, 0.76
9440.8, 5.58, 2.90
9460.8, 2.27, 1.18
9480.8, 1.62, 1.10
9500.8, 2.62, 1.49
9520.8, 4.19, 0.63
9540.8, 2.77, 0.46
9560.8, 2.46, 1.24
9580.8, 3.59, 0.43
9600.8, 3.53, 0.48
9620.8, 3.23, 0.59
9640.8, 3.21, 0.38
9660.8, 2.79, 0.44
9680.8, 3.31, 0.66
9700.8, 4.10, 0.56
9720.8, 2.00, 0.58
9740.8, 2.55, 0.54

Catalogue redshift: 0.139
